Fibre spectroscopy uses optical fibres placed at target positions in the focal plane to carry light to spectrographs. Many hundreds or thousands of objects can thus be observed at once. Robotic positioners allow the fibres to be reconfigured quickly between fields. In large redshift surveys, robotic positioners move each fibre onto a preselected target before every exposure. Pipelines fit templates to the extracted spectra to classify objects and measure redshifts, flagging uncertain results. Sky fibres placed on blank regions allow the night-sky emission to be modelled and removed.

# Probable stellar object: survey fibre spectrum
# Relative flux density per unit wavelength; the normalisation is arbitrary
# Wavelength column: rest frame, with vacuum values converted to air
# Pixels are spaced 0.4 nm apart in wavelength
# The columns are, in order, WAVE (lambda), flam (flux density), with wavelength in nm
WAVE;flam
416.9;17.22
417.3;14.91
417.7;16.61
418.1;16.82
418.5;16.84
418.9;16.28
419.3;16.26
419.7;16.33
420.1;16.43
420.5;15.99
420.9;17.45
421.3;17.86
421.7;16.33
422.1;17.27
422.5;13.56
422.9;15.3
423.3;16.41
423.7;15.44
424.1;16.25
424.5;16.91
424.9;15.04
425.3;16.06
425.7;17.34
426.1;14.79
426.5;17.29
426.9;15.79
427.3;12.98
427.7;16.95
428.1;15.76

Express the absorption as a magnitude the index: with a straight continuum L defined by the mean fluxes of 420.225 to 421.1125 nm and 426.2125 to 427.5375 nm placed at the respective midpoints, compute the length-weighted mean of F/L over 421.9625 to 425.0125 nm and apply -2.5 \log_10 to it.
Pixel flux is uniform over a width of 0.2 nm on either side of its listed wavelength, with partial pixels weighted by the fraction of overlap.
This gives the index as 0.02 mag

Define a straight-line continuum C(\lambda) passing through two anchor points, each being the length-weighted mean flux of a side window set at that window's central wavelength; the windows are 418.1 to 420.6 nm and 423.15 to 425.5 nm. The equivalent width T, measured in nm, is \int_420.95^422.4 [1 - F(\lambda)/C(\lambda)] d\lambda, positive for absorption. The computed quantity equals -0.06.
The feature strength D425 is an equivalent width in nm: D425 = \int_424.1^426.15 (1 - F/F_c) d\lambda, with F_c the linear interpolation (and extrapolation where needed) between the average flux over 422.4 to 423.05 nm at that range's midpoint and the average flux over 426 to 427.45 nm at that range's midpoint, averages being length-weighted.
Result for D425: -0.16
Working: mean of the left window 14.5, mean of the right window 15.3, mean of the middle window 16.1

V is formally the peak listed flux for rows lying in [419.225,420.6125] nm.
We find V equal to 16.43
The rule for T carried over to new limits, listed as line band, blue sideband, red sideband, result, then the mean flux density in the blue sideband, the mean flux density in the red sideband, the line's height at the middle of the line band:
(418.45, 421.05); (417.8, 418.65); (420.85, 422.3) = 0.08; 16.8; 17.2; 17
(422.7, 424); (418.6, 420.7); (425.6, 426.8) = 0.04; 16.3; 16.3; 16.3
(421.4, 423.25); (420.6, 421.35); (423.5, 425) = 0.11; 17.4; 16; 16.8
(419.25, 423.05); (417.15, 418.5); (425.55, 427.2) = -0.02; 16.3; 16.1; 16.2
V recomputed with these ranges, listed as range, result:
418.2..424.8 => 17.86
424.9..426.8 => 17.34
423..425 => 16.91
